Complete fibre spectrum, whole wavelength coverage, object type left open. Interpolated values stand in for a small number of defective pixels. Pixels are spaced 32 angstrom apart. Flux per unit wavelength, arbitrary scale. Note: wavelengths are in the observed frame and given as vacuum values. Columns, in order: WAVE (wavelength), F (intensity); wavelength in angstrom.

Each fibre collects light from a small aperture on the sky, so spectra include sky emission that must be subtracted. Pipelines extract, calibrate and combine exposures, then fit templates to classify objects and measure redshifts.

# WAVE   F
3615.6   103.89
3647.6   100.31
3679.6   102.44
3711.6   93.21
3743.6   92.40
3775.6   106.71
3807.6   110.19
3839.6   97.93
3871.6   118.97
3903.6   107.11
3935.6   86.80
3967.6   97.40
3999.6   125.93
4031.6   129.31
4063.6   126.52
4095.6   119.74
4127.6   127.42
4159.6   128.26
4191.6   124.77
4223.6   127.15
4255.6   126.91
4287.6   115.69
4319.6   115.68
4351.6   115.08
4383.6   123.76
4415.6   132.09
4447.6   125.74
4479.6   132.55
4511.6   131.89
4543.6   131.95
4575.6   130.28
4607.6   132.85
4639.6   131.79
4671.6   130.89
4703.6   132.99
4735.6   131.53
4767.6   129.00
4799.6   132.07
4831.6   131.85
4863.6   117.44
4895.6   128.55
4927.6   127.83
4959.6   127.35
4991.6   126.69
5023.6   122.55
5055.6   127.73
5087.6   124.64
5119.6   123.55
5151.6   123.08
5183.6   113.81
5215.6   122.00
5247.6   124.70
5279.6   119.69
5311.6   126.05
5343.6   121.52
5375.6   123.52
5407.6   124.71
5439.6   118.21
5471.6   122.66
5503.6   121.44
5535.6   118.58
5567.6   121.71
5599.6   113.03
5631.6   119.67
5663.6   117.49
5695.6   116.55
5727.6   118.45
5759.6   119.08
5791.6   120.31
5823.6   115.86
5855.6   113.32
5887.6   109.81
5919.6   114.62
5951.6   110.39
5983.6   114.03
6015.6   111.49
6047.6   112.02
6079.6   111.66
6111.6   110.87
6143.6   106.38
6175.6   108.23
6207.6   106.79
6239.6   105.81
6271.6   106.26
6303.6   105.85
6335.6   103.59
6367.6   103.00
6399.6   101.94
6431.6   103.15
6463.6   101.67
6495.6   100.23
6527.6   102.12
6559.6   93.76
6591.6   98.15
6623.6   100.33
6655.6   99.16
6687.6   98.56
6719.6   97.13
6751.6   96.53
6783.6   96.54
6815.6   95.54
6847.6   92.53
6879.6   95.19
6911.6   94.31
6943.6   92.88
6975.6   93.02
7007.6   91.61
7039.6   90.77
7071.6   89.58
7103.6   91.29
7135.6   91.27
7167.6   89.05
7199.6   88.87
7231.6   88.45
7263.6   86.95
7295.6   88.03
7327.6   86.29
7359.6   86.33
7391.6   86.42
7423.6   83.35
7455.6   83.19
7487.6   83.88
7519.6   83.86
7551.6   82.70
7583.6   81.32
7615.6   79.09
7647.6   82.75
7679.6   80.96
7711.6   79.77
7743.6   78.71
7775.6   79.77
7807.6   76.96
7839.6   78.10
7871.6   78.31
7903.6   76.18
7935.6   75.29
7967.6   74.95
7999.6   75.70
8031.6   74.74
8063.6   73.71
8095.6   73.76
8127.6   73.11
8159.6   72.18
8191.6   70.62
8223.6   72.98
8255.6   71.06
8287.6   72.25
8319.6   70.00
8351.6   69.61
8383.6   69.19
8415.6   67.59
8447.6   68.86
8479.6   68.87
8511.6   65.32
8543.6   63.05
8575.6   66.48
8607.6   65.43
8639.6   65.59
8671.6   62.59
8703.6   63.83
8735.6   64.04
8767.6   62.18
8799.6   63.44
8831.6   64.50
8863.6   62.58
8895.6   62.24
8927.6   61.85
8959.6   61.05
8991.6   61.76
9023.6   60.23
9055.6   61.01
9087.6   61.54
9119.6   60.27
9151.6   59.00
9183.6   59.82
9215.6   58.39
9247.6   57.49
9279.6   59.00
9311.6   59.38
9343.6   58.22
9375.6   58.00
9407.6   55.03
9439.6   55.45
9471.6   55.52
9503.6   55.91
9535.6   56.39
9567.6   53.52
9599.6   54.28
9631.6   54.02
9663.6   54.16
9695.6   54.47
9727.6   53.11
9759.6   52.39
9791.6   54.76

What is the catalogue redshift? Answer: 0.001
